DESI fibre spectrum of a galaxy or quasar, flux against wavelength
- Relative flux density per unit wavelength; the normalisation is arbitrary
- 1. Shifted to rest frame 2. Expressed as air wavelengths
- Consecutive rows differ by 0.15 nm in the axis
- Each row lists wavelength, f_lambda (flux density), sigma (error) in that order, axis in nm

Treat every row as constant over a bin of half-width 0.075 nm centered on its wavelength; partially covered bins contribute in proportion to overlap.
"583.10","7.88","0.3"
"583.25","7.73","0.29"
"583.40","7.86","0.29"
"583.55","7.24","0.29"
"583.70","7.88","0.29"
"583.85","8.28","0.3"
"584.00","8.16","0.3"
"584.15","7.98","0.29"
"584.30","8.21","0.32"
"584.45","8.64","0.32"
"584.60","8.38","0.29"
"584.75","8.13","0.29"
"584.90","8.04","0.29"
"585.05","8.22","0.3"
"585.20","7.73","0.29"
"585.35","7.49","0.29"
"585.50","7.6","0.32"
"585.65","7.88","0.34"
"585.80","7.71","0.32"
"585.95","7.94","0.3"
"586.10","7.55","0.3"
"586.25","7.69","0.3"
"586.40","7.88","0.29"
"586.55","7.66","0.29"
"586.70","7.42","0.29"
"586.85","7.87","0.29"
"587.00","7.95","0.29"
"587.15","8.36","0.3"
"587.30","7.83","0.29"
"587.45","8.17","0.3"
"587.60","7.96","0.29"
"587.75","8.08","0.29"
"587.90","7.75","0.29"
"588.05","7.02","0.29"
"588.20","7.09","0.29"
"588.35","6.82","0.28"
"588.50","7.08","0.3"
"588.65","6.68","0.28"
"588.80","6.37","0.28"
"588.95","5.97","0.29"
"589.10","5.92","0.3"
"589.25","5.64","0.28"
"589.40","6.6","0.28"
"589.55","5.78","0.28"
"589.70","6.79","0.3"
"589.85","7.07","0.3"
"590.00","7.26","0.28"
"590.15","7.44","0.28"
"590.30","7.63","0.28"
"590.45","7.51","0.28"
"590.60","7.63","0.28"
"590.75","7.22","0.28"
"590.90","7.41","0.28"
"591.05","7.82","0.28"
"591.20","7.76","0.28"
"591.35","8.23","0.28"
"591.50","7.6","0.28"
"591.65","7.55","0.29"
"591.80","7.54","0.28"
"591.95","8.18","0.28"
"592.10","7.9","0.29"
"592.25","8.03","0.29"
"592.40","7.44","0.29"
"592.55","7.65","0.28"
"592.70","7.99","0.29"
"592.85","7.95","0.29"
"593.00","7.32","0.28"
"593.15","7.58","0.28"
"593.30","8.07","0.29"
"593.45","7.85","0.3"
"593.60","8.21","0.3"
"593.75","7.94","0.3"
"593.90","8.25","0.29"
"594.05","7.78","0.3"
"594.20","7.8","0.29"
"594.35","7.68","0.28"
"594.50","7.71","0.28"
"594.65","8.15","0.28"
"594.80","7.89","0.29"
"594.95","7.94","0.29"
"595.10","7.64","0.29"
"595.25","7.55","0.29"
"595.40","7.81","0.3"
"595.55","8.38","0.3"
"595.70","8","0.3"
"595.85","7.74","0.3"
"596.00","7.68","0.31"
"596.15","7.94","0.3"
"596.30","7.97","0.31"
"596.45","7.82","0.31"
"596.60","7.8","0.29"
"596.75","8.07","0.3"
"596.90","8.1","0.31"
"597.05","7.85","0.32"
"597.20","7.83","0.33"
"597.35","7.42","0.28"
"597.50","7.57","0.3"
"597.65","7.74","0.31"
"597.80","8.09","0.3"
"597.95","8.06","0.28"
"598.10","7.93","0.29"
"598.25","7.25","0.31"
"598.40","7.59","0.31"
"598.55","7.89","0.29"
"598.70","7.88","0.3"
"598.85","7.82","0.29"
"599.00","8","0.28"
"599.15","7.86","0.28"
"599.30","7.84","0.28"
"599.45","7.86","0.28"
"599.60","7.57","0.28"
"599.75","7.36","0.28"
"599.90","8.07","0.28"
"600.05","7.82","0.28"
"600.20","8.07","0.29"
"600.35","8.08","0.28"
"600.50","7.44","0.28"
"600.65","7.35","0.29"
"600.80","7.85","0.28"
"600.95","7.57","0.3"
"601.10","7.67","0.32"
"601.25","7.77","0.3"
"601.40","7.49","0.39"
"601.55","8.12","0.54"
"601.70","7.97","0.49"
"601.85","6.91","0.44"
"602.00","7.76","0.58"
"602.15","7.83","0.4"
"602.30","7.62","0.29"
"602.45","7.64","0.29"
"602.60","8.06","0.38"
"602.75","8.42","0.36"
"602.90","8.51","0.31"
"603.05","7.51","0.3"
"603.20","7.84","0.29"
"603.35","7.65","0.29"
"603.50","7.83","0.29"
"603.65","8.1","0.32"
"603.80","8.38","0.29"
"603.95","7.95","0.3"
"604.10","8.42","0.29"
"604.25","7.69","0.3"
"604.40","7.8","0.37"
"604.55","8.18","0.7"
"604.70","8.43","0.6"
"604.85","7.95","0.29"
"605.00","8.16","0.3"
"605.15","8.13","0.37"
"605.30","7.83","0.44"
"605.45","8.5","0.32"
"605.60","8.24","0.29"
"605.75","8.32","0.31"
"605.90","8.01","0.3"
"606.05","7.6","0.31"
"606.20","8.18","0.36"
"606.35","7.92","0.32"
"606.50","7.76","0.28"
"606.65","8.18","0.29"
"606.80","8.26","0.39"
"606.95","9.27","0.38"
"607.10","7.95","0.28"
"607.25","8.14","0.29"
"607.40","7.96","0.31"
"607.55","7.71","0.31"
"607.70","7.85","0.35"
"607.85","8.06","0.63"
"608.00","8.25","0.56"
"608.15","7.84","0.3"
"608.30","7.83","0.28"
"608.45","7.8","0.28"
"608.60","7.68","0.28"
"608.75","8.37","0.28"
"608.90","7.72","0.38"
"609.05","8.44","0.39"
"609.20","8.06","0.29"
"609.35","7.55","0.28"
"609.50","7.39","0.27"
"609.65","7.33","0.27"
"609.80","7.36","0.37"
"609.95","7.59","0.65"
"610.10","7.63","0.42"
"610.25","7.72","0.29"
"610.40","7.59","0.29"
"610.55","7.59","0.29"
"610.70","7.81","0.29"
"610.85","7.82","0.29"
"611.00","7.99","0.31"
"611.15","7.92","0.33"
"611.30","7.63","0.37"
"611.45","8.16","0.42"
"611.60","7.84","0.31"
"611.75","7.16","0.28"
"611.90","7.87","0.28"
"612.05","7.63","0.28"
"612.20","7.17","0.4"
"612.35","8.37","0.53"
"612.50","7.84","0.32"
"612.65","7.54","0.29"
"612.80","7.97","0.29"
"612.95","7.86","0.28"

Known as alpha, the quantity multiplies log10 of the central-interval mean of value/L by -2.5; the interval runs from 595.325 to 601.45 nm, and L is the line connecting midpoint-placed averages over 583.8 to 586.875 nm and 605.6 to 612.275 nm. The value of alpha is 0.01 mag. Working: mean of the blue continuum 7.92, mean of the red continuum 7.87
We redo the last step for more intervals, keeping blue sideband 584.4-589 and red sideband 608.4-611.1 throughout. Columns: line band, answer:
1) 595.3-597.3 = -0.03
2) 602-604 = -0.03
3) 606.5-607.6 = -0.06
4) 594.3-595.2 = -0.02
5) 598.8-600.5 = -0.02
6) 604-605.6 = -0.05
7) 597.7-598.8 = -0.02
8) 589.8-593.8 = 0.00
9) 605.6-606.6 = -0.04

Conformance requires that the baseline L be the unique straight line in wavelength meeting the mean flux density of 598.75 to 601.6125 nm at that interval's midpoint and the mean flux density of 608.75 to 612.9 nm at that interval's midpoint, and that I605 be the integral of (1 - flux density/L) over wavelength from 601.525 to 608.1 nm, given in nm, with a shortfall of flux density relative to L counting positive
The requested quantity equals -0.22 nm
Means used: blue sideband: 7.77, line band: 8.02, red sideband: 7.74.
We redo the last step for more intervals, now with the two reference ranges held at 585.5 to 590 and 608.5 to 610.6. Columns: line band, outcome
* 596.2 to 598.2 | -0.106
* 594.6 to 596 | -0.087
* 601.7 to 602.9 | -0.038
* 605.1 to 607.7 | -0.155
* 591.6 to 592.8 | -0.071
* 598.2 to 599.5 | -0.050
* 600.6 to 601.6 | -0.019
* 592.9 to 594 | -0.075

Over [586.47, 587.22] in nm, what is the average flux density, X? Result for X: 7.85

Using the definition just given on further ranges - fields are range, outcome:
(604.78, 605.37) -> 8.02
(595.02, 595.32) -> 7.6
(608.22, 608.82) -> 7.92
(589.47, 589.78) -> 6.3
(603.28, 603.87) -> 7.99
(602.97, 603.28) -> 7.69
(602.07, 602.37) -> 7.73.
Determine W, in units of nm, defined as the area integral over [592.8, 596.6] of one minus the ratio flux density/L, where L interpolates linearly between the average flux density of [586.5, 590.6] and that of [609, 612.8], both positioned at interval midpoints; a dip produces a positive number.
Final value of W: -0.28 nm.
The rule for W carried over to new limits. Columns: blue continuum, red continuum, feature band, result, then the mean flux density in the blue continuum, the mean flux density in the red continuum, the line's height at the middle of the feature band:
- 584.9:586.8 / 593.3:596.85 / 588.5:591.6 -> 0.32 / 7.74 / 7.9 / 7.82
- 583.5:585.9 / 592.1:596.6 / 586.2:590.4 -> 0.39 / 7.98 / 7.85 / 7.93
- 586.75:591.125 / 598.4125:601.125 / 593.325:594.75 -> -0.09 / 7.2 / 7.78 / 7.47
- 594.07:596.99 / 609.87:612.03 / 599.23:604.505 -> -0.01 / 7.88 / 7.73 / 7.82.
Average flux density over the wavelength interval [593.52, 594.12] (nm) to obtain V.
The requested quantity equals 8.05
